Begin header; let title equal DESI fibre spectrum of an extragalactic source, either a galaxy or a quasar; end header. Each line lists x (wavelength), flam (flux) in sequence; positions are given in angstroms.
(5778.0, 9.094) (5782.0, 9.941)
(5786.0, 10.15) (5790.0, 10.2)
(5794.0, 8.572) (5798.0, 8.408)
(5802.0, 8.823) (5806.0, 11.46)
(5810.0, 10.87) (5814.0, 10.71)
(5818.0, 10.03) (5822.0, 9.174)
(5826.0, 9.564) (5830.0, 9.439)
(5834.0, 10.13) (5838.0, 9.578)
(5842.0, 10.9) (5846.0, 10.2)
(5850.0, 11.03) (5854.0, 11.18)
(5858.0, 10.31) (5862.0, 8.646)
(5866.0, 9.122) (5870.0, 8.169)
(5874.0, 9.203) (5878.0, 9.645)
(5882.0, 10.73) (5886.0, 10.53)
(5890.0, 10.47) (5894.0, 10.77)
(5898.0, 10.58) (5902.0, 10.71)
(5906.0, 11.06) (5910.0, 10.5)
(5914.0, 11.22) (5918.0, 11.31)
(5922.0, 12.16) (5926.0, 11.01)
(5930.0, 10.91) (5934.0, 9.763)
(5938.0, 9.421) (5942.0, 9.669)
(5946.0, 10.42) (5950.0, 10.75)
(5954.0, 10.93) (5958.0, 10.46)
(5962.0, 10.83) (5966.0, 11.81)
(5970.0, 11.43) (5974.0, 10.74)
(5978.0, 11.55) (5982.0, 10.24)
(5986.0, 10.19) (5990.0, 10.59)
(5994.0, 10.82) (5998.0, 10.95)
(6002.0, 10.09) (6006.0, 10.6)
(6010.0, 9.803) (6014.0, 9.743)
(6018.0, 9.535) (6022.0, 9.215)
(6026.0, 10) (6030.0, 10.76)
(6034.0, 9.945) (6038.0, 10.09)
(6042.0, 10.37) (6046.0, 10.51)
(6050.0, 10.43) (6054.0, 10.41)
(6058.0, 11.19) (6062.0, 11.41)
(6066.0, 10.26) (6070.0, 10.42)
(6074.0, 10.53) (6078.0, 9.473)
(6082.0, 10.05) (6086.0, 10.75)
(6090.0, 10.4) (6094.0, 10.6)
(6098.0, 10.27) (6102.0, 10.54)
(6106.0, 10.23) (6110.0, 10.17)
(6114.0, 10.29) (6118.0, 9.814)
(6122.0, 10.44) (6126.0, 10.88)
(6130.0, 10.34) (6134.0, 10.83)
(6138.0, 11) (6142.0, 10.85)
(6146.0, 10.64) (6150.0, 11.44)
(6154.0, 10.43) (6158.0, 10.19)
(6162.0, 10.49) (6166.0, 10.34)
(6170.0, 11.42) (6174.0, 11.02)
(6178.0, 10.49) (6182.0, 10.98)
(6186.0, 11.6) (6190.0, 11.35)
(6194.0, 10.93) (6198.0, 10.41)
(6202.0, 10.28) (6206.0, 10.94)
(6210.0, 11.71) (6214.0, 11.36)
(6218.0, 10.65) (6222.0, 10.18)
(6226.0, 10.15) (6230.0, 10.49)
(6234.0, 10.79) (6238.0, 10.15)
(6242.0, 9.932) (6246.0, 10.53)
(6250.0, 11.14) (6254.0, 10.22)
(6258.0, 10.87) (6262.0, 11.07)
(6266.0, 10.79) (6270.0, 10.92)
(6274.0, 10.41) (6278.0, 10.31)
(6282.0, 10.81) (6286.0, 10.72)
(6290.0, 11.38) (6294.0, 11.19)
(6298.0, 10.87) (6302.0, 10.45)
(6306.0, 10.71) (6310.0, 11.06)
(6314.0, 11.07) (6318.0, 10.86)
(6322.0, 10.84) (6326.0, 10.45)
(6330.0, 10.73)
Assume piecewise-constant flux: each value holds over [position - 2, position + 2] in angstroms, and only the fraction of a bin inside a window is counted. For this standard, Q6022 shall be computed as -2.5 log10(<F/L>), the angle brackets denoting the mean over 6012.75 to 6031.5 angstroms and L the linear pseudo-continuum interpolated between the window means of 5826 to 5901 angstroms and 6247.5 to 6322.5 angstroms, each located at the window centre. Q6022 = 0.054 mag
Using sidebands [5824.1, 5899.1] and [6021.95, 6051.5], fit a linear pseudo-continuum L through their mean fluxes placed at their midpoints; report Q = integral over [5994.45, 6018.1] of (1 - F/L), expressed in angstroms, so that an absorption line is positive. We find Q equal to -0.1 angstroms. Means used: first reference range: 10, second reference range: 10.2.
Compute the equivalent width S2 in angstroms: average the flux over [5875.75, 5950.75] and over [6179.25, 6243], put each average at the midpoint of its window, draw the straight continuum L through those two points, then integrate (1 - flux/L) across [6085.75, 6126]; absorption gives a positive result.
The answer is 1.29 angstroms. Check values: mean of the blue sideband 10.6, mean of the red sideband 10.8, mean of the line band 10.4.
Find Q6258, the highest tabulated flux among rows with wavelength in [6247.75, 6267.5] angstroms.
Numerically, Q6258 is 11.14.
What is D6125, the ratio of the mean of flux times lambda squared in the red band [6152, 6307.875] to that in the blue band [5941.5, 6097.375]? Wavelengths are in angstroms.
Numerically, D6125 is 1.10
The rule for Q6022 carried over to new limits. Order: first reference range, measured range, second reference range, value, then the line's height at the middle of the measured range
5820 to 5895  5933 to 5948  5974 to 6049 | 0.033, 10.1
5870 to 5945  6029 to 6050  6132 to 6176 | 0.033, 10.6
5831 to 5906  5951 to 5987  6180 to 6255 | -0.064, 10.3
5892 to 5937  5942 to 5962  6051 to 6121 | 0.021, 10.8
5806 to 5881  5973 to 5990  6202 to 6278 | -0.050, 10.2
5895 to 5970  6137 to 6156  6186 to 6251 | -0.014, 10.7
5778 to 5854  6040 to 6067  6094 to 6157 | -0.027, 10.4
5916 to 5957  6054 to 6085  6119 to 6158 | 0.021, 10.7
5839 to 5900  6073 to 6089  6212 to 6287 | 0.019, 10.4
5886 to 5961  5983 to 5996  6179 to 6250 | 0.018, 10.7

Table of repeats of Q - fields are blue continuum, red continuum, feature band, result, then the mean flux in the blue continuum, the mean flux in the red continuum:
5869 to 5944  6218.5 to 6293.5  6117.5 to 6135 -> 0.09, 10.4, 10.6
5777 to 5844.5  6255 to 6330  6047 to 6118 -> -0.23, 9.84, 10.8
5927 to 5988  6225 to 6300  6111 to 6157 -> 0.17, 10.6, 10.7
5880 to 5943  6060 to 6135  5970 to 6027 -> 1.19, 10.7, 10.4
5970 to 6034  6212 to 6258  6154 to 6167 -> 0.14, 10.3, 10.5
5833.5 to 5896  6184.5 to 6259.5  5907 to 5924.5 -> -1.97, 10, 10.7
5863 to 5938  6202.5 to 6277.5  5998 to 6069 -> 1.48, 10.4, 10.7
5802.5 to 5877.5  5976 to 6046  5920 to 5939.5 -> -1.09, 9.95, 10.3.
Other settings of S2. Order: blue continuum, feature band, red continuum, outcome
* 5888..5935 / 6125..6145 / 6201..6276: -0.05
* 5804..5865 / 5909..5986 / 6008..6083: -4.33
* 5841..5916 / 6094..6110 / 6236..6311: 0.23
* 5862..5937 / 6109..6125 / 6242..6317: 0.58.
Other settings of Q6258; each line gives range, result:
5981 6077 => 11.41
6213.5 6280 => 11.36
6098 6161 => 11.44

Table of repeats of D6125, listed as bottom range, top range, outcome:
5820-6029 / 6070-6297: 1.12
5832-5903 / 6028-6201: 1.14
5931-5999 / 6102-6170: 1.05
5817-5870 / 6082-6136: 1.15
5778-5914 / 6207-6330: 1.23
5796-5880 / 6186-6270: 1.24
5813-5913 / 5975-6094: 1.09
